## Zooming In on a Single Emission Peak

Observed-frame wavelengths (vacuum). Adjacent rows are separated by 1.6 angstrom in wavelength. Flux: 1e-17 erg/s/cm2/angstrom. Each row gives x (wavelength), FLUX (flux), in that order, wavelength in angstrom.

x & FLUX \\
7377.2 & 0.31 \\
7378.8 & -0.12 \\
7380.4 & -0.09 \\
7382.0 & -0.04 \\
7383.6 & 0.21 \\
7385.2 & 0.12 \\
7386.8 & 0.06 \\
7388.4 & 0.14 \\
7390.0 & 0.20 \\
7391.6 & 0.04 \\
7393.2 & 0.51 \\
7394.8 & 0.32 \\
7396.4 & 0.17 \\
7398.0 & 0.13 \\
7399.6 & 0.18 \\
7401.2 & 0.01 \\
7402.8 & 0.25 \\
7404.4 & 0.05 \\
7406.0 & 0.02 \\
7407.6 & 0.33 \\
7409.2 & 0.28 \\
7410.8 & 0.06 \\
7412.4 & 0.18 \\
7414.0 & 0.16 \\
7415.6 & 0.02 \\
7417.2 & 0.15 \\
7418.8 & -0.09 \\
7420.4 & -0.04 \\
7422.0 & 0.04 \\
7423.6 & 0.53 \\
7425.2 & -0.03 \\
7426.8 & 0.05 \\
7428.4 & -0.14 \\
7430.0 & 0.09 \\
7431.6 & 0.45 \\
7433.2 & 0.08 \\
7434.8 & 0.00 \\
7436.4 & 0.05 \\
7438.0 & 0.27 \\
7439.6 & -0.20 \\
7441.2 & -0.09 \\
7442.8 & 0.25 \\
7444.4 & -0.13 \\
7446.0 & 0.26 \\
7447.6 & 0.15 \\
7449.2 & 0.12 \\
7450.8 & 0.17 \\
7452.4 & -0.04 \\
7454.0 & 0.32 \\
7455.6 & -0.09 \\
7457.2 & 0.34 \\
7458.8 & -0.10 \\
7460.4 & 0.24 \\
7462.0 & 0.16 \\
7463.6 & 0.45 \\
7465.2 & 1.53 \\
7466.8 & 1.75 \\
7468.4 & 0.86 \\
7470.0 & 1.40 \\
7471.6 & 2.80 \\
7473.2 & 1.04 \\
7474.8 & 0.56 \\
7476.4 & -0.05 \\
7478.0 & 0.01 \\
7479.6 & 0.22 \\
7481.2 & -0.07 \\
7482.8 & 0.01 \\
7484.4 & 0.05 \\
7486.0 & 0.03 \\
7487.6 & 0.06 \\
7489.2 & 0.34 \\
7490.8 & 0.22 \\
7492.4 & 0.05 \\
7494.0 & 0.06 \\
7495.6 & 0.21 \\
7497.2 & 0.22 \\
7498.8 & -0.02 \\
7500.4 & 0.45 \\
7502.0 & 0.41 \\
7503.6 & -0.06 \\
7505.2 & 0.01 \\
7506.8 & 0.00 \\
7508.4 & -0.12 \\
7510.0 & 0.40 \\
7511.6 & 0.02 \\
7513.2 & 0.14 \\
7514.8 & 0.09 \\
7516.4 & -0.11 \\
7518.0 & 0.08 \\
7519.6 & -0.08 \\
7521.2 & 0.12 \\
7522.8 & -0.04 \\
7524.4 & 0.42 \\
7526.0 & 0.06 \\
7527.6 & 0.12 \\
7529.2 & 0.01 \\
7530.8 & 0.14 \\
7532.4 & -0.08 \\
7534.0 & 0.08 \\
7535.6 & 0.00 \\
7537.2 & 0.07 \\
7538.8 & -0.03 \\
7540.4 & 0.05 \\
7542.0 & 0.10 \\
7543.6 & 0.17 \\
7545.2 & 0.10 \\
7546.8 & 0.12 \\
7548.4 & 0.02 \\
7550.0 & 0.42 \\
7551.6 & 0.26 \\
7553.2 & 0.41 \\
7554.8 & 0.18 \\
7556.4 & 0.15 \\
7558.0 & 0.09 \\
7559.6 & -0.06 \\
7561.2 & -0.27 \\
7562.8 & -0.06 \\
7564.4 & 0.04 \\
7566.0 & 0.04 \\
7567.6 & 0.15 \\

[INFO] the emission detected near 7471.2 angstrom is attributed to [O II] 3727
